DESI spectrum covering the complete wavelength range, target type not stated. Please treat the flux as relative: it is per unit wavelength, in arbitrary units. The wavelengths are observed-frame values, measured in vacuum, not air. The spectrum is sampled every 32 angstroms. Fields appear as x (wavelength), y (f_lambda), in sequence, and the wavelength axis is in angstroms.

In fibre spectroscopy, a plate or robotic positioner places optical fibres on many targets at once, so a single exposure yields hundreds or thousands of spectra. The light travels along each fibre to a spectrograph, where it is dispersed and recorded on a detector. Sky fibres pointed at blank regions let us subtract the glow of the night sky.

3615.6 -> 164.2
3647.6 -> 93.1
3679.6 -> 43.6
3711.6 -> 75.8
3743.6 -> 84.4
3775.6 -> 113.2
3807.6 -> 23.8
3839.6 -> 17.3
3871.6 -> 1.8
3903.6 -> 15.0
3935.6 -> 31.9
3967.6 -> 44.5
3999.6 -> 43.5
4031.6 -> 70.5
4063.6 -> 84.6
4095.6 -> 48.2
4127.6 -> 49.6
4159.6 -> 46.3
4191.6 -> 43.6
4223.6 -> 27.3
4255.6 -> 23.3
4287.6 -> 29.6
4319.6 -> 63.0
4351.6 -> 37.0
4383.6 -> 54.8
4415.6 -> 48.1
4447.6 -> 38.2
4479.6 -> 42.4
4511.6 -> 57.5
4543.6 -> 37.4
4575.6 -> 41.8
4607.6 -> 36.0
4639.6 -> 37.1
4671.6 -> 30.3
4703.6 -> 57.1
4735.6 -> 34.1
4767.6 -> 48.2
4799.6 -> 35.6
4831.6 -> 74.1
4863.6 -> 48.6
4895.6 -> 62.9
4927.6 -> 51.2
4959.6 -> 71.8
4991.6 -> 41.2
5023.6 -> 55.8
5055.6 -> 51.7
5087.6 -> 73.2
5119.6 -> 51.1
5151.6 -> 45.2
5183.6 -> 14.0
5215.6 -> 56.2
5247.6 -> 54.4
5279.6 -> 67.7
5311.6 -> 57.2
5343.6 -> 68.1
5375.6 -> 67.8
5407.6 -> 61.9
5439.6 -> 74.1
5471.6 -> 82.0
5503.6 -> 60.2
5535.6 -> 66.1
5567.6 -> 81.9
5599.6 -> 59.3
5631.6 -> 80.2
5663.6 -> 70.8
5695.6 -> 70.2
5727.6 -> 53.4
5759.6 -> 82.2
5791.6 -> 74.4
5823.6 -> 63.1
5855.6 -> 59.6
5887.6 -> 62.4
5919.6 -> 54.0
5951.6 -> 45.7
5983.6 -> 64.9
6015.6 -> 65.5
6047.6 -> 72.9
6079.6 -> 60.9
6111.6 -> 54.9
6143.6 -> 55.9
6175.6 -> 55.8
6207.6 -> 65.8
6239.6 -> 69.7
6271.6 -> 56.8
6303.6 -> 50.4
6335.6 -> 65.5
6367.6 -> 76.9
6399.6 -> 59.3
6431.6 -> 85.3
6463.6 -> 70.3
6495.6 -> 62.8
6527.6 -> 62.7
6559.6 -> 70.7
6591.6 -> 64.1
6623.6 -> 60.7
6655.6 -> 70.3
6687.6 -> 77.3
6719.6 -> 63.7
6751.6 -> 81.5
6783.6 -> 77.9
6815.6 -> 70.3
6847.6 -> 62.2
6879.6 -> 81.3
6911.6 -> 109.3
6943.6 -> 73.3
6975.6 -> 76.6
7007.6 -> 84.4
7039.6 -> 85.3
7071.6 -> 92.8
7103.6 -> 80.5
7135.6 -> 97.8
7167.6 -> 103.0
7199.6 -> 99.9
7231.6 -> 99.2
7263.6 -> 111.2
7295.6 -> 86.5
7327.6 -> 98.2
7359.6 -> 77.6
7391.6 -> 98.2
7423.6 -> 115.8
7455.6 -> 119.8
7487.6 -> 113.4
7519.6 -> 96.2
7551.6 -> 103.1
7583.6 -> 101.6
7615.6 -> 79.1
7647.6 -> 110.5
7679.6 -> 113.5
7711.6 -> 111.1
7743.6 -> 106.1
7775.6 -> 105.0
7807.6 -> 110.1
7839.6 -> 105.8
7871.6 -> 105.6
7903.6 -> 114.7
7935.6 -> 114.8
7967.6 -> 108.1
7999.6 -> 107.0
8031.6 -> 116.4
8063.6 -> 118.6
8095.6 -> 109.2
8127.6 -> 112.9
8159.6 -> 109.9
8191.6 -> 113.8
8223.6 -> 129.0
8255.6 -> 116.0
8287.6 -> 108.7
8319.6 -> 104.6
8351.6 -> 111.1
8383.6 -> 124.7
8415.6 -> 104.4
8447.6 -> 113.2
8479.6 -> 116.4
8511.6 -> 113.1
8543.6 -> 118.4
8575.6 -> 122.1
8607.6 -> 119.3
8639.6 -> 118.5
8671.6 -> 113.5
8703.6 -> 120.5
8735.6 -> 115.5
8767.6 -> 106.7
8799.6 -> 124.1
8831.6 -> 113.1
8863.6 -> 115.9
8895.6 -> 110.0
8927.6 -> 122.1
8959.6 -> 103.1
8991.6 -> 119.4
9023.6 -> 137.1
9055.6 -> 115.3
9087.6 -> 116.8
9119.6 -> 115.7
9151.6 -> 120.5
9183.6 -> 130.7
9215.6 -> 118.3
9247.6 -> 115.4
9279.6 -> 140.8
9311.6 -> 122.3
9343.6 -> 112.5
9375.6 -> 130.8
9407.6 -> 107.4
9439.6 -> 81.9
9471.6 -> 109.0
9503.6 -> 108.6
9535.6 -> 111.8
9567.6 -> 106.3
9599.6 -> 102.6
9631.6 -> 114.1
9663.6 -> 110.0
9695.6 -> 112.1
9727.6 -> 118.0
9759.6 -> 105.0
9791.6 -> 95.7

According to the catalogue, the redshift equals 0.85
